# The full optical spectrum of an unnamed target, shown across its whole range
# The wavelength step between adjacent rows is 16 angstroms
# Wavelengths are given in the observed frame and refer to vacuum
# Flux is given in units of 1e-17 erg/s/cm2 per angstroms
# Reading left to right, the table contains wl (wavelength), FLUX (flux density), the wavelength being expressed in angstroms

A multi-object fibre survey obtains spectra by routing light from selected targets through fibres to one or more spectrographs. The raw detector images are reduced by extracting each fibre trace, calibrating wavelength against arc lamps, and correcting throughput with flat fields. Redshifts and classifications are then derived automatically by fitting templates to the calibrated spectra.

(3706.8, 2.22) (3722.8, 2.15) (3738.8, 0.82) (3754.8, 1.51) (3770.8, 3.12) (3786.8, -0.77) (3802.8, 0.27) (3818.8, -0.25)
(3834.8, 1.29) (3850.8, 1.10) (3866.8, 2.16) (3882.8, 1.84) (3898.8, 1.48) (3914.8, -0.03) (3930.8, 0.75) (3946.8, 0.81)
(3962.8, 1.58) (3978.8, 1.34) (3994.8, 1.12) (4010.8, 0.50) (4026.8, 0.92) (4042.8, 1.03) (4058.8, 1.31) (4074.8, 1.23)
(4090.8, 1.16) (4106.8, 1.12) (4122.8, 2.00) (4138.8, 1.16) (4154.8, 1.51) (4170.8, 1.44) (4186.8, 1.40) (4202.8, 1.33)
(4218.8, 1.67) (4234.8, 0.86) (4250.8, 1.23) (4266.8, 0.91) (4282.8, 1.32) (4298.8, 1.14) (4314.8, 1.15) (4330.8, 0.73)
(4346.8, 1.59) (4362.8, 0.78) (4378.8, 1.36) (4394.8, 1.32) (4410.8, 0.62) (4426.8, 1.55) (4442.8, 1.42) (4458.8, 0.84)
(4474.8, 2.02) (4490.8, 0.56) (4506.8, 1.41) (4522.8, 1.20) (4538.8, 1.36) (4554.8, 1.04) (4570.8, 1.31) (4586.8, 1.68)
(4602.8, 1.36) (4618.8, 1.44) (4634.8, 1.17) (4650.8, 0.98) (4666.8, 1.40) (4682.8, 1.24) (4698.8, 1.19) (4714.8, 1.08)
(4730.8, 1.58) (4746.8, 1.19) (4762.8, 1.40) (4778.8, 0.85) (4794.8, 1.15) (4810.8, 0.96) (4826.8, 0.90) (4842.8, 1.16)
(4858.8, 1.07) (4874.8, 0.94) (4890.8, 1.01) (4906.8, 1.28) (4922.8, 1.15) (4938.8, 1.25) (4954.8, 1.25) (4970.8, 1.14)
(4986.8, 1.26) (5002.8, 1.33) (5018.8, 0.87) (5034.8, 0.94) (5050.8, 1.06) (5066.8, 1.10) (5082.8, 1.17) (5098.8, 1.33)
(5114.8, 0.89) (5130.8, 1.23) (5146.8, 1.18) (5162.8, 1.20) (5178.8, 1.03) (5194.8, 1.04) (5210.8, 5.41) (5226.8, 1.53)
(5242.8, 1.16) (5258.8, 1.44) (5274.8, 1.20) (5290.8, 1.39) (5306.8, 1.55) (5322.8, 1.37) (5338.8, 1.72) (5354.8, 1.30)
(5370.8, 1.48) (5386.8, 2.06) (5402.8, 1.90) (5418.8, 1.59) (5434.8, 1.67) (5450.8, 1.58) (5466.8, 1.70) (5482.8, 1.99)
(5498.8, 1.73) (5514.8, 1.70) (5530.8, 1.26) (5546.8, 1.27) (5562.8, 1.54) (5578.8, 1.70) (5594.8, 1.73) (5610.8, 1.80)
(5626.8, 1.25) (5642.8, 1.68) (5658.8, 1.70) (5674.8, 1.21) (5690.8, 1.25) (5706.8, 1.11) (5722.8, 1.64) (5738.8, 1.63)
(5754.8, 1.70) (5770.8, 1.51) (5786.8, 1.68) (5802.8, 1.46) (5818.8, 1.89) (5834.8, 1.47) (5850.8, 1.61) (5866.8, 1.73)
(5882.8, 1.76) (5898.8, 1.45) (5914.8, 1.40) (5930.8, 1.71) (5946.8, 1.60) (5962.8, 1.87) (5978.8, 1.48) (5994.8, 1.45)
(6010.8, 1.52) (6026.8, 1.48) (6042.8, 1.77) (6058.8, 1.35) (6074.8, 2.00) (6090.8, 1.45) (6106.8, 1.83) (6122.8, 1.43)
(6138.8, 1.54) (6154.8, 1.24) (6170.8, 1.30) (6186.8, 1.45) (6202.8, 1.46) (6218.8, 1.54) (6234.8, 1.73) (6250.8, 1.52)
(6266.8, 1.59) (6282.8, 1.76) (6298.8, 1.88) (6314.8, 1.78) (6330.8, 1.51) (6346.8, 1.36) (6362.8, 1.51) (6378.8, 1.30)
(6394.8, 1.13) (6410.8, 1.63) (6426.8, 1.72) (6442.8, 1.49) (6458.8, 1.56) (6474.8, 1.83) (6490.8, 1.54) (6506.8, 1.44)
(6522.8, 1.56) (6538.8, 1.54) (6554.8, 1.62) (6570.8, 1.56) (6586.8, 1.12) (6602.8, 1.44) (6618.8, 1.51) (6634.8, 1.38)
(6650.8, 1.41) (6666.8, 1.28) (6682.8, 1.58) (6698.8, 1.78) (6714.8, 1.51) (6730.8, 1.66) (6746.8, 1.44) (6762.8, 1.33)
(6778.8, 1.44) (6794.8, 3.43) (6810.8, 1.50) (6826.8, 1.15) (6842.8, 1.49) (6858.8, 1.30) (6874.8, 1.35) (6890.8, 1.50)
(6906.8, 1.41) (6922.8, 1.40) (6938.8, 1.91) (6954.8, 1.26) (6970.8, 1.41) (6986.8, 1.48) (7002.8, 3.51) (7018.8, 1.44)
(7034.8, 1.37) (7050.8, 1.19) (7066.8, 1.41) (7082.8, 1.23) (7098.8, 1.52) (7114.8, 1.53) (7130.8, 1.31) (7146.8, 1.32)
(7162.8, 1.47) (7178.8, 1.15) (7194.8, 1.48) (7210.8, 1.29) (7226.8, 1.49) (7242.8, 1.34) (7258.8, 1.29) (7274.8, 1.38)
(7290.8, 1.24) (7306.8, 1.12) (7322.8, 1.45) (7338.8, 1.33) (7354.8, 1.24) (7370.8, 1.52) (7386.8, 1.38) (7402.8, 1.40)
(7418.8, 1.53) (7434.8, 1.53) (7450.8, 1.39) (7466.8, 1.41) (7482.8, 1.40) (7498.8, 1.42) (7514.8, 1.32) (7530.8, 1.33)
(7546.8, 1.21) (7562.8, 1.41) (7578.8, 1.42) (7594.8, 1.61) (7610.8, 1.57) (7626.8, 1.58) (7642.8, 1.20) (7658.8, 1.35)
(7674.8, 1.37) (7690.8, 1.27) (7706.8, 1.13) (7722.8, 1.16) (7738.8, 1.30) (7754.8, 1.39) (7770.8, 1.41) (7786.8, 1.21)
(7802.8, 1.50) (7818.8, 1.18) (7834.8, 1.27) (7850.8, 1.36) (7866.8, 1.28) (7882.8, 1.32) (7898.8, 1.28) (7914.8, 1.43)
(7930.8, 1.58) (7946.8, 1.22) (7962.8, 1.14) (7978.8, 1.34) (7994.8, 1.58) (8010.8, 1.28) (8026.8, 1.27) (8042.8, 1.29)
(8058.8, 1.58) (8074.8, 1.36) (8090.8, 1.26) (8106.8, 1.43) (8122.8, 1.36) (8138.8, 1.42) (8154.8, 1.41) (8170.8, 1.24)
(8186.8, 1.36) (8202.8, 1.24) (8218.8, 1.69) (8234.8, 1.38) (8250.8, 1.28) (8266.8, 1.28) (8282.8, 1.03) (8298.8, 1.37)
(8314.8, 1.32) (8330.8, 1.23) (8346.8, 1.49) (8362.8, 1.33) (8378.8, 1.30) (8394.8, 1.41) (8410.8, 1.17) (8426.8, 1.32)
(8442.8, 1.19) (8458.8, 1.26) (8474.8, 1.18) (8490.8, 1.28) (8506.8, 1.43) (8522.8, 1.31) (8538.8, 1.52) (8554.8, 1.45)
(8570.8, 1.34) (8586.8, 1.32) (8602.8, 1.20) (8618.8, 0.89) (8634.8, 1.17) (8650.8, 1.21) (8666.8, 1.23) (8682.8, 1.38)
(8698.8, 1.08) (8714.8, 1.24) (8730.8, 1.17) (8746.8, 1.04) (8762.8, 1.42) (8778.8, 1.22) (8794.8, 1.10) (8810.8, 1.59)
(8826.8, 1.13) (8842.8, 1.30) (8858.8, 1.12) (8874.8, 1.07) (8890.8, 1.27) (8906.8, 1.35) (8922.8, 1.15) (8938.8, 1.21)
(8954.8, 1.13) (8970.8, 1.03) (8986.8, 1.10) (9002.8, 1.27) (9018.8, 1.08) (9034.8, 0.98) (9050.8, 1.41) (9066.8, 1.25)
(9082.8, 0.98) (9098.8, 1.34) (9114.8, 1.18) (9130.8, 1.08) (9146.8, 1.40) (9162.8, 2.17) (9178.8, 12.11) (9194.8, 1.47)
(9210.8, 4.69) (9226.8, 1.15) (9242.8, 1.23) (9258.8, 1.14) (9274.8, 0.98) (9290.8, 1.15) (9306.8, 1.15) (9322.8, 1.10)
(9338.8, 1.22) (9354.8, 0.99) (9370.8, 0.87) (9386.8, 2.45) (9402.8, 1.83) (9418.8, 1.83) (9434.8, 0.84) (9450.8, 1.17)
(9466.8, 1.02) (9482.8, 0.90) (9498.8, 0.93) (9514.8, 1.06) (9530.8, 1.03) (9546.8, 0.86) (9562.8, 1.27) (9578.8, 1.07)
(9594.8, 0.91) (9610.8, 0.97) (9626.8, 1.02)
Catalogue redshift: 0.40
